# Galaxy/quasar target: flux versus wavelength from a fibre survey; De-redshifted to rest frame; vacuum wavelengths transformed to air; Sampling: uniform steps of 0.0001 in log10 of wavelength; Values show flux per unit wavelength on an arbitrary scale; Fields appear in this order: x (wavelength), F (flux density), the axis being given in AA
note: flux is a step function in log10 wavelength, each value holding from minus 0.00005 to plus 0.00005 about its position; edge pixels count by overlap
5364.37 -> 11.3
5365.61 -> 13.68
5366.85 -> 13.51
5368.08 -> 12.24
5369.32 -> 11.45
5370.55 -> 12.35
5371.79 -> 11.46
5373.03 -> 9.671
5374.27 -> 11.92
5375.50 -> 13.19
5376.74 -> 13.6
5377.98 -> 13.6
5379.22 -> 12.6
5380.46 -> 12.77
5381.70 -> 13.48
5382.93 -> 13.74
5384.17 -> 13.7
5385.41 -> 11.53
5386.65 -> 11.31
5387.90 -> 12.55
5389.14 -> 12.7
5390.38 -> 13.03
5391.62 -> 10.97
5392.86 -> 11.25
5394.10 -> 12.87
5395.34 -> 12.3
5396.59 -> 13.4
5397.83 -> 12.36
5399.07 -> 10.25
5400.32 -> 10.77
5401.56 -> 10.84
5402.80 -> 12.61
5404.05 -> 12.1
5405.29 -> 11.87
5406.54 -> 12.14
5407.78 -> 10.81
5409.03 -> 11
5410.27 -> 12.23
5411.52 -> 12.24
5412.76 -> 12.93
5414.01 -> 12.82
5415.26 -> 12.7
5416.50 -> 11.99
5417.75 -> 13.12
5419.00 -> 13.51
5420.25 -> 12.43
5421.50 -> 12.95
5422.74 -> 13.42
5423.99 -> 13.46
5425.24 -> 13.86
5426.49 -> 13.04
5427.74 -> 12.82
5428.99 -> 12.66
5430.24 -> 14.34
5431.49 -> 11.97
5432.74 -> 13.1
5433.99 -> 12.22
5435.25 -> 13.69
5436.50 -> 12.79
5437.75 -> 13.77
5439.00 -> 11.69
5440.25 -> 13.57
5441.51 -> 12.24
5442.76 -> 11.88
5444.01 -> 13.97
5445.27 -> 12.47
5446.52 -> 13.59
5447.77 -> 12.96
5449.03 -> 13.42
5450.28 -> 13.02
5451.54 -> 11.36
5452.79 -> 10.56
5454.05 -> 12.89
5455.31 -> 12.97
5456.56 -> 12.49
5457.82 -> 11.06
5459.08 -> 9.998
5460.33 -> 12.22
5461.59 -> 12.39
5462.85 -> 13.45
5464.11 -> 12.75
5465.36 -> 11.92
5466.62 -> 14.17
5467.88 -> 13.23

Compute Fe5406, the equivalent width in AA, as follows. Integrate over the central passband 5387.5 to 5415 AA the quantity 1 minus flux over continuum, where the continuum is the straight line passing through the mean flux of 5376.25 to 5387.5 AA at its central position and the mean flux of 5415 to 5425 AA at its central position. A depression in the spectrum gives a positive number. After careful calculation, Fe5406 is 2.0 AA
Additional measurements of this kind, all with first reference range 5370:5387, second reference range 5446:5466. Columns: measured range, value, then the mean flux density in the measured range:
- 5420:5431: -0.7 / 13.2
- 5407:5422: 0.0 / 12.4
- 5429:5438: -0.5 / 13.1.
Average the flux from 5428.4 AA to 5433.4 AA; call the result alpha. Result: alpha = 13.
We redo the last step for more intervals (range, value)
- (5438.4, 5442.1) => 12.5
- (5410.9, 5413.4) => 12.6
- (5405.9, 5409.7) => 11.3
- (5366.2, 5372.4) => 12.2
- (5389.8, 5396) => 12.1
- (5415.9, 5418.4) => 12.5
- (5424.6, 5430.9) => 13.3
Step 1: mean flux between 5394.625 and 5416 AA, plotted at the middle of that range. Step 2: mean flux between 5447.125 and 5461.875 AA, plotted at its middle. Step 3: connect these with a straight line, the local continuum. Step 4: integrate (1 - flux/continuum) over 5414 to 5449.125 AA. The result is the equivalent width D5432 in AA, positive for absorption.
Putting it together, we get -2.7 AA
